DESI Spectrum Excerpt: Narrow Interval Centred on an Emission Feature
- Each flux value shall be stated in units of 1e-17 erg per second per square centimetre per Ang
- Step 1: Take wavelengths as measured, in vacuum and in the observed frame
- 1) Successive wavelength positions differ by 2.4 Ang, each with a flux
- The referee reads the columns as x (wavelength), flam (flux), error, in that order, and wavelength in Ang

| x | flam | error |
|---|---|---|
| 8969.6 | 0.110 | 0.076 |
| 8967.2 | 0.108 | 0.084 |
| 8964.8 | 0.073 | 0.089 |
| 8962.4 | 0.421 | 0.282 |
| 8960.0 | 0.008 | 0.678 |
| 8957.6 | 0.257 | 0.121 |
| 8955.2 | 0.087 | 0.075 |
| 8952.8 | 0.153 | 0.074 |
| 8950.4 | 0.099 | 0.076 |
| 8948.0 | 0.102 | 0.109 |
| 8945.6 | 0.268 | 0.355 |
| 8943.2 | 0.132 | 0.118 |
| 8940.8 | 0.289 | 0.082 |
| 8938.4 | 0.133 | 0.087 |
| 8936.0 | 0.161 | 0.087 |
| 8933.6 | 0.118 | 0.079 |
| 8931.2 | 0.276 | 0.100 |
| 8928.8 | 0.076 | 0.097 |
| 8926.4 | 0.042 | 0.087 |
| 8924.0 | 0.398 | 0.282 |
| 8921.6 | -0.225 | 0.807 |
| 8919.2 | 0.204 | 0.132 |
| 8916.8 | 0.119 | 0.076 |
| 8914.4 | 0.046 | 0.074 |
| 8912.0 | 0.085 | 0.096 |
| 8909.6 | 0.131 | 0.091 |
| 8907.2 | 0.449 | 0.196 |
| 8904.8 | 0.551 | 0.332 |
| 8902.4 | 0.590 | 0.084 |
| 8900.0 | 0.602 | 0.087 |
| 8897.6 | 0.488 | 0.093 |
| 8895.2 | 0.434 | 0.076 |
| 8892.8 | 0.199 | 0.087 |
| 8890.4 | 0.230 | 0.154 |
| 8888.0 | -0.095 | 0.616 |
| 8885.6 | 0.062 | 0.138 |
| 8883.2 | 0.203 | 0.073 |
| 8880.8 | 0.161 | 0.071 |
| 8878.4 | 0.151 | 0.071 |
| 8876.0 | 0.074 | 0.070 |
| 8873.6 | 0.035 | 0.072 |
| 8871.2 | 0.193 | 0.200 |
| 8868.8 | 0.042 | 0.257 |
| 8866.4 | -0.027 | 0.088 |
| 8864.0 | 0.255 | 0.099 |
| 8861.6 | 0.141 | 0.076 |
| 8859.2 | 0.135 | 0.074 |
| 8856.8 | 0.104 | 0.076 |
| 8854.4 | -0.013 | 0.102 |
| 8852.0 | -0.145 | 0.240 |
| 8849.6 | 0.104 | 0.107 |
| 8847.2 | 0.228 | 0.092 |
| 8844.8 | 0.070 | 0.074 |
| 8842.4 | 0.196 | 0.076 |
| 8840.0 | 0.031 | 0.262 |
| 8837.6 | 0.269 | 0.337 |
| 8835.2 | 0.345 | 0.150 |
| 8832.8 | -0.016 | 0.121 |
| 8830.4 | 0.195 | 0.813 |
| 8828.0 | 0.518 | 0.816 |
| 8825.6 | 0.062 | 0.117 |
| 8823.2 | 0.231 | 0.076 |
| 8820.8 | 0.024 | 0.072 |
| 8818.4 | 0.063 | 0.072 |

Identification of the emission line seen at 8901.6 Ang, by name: [O II] 3727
